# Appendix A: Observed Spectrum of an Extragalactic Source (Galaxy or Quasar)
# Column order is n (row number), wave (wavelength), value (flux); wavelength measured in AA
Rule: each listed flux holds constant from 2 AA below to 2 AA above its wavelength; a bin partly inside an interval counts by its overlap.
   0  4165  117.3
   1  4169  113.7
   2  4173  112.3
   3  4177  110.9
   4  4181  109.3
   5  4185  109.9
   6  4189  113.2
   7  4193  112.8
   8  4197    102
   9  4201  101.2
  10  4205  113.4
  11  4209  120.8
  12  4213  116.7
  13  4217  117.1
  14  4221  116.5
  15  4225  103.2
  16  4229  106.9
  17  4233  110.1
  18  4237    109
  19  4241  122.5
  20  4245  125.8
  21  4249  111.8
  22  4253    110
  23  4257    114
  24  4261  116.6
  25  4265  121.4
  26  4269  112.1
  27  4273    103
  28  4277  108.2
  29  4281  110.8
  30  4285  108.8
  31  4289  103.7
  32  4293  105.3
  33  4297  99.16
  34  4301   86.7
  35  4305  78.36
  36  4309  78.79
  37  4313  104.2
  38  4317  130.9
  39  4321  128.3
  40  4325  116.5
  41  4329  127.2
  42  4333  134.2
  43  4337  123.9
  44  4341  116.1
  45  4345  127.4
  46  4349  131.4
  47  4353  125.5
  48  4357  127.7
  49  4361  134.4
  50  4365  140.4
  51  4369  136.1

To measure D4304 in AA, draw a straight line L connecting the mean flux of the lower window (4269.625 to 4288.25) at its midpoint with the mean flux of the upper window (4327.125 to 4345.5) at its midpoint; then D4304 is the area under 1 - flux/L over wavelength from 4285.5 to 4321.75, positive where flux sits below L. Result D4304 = 4.5 AA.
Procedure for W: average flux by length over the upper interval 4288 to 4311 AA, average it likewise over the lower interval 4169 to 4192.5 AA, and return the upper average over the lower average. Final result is 0.82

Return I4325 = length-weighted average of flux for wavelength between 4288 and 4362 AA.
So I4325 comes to 115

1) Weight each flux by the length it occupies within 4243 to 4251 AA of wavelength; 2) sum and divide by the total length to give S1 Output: 119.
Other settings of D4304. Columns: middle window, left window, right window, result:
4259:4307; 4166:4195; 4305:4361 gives 5.20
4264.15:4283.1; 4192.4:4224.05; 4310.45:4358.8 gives 1.25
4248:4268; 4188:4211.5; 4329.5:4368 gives 0.52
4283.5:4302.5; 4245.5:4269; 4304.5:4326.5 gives 1.69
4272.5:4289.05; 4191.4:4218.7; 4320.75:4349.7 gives 1.66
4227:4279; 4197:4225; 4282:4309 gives -4.39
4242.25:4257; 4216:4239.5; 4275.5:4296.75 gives -0.94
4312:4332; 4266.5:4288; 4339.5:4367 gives -0.35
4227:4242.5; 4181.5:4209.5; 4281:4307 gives -0.98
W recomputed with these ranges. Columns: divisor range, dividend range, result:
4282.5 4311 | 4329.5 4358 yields 1.34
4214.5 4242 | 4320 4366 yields 1.14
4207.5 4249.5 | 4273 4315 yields 0.86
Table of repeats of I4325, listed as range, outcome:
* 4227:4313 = 107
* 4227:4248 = 115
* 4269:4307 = 101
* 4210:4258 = 114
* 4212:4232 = 112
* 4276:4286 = 109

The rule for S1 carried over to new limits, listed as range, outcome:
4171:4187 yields 111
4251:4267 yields 116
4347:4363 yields 130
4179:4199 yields 109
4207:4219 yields 118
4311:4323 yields 121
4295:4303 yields 92.9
